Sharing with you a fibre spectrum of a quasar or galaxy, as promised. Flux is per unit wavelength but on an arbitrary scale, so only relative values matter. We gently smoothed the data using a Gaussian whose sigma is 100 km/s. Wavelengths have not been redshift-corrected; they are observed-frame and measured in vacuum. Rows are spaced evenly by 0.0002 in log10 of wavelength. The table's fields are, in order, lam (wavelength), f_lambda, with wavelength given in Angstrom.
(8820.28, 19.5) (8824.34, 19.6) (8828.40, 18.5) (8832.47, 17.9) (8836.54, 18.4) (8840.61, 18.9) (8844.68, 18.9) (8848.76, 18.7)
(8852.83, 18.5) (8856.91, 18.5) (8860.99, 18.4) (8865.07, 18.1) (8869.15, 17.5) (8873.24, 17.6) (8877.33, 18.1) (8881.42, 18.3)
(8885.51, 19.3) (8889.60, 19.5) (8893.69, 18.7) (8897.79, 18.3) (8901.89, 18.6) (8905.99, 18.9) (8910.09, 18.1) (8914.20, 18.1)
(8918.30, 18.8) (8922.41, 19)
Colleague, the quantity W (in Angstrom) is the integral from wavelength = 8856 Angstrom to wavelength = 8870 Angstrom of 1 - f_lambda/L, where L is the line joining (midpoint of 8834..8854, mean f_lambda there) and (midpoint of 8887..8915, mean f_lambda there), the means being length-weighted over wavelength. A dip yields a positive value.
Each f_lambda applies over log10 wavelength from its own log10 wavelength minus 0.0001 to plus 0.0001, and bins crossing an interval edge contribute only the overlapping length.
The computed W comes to 0.4 Angstrom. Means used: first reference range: 18.7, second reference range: 18.6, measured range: 18.2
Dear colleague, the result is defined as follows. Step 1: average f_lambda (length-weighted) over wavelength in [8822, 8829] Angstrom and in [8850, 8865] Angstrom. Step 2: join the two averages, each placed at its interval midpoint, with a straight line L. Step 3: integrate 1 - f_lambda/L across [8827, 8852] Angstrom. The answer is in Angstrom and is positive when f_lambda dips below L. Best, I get 0.4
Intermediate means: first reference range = 19.2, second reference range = 18.4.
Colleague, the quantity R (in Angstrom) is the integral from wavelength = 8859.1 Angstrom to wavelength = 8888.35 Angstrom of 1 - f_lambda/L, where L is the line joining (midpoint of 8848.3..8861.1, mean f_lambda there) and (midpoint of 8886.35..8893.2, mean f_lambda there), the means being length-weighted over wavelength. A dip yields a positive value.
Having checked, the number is 1.13 Angstrom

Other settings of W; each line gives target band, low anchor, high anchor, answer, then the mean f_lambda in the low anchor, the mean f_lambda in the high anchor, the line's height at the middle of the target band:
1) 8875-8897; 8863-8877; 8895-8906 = -0.7 Angstrom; 17.8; 18.5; 18.2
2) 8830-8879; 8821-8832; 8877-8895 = 1.6 Angstrom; 18.9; 18.9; 18.9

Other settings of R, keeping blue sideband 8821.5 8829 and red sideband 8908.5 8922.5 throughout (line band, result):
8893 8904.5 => 0.03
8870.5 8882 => 0.52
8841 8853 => 0.17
